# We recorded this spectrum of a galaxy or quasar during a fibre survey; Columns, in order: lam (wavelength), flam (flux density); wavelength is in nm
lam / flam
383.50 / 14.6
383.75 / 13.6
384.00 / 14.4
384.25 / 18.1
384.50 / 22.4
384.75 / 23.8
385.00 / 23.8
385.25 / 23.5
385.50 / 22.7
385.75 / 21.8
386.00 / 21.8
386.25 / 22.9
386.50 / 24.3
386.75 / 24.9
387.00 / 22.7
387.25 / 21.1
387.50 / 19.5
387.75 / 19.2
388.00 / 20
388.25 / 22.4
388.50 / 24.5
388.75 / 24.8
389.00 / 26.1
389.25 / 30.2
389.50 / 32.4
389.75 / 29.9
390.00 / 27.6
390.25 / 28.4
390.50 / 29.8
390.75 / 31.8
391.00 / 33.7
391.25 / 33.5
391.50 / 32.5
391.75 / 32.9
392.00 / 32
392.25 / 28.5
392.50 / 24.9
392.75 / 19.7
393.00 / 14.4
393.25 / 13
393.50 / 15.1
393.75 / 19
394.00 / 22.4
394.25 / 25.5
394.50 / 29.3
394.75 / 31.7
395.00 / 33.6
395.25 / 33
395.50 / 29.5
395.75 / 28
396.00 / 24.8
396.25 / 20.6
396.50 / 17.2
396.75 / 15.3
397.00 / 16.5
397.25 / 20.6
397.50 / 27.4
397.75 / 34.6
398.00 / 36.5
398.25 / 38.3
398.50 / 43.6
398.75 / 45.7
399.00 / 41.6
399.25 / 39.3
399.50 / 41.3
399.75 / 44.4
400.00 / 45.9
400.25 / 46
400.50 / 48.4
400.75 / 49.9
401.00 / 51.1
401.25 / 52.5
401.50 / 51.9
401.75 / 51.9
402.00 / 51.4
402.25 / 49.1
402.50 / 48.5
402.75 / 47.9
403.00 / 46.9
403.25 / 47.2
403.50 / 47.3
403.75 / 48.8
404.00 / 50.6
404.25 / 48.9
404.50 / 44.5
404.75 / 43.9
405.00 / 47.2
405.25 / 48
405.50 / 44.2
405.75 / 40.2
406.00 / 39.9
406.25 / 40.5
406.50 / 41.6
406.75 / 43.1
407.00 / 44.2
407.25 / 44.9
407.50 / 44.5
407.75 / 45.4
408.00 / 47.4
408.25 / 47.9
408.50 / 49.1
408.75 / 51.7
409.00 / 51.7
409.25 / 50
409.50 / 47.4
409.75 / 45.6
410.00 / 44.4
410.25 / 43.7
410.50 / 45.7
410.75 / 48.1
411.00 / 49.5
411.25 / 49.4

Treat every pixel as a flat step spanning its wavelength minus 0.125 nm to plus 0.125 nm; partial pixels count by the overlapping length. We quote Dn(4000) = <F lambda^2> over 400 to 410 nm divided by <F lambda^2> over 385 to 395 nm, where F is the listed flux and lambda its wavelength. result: 2.0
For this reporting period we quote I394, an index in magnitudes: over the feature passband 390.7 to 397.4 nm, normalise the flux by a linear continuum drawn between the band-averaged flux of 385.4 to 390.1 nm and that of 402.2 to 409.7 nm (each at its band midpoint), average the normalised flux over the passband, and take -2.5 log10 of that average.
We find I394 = 0.24 mag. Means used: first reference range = 24.1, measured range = 25.1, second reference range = 46.4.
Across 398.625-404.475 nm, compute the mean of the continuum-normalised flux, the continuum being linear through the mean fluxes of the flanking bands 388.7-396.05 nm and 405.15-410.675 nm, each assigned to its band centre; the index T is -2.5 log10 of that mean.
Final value -0.24 mag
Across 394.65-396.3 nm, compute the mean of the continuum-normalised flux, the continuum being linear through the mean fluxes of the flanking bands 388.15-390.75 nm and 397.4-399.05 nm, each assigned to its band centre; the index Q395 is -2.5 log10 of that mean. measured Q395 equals 0.20 mag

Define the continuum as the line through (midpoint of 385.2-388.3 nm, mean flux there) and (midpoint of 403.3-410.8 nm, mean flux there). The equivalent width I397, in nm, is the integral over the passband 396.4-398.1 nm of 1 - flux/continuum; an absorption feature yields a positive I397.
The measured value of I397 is 0.52 nm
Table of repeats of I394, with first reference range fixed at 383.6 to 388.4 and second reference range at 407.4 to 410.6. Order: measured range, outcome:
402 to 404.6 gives -0.18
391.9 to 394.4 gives 0.34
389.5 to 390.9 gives -0.15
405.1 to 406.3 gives 0.02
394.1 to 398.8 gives 0.15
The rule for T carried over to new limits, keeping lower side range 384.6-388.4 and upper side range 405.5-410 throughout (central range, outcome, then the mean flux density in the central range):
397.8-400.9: -0.19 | 43.3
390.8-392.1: -0.19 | 32.9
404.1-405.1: -0.10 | 46.2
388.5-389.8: -0.12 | 28.2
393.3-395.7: 0.19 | 26.2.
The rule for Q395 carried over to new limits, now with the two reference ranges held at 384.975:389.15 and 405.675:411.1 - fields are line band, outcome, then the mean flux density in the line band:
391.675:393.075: 0.114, 25.5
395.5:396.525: 0.323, 24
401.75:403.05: -0.244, 49.2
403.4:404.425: -0.189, 48.7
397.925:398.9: -0.178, 41.3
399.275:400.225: -0.195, 43.6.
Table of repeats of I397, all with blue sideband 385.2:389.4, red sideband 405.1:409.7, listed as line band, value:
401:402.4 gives -0.429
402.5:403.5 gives -0.166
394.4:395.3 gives -0.008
